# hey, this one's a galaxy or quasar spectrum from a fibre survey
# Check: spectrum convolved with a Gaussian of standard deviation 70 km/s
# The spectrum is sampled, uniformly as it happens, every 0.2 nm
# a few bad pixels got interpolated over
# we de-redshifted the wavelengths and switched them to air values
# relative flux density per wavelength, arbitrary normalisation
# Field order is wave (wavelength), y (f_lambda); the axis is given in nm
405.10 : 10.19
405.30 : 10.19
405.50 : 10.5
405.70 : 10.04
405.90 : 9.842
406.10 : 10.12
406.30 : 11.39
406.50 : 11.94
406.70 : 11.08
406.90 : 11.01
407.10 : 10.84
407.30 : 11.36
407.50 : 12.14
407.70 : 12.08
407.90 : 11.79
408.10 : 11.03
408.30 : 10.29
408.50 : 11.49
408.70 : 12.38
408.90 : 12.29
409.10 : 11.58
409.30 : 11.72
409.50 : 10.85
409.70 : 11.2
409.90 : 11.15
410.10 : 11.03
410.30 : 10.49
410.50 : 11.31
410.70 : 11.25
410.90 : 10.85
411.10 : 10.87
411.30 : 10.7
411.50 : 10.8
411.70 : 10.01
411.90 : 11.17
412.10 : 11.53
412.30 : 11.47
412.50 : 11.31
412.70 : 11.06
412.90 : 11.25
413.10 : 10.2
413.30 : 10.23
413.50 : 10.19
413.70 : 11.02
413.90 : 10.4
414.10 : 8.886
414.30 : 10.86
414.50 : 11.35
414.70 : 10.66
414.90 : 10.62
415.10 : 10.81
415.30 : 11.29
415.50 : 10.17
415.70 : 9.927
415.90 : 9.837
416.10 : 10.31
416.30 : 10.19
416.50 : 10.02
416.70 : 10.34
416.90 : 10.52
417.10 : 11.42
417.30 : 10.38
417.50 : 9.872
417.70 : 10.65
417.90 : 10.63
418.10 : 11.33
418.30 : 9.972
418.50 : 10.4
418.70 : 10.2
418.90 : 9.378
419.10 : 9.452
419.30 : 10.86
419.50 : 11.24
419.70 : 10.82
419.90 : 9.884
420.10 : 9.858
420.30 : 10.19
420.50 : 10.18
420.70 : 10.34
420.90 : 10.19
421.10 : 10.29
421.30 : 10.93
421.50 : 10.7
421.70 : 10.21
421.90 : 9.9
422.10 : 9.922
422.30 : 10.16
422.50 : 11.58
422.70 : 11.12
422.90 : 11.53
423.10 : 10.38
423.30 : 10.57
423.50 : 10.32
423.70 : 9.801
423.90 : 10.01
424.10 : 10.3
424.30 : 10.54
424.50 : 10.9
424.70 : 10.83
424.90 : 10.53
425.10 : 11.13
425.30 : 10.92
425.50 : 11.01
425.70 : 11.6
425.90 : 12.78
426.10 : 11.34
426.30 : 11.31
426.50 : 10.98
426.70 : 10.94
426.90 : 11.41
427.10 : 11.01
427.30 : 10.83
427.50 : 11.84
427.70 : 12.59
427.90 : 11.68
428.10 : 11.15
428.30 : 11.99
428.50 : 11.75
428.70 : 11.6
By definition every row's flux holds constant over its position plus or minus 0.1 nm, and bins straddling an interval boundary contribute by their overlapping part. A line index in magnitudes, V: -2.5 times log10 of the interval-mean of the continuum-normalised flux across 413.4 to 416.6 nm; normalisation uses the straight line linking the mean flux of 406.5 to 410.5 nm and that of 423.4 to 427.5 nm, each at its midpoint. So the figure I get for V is 0.080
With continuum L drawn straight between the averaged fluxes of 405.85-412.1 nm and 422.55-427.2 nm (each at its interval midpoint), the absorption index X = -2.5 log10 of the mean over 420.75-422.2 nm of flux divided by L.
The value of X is 0.07 mag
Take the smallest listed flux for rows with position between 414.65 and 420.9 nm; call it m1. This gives 9.378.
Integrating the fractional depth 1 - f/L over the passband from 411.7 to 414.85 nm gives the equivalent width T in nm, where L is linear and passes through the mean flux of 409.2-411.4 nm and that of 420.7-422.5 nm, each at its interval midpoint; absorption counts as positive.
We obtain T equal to 0.03 nm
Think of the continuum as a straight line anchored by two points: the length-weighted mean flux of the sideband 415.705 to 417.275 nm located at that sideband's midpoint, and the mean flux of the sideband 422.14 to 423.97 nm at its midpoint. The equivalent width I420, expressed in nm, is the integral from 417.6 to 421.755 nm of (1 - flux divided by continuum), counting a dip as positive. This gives 0.04 nm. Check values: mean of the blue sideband 10.3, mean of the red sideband 10.6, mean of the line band 10.4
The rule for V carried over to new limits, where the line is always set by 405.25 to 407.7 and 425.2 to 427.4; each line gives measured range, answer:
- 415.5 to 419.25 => 0.09 mag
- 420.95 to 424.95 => 0.07 mag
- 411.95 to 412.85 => -0.03 mag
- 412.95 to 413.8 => 0.06 mag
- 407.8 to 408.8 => -0.04 mag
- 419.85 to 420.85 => 0.11 mag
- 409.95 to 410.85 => 0.00 mag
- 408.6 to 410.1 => -0.06 mag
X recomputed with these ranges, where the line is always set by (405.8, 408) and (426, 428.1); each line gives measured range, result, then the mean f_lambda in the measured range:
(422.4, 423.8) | 0.06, 10.8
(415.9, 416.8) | 0.11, 10.2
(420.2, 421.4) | 0.10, 10.4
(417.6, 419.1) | 0.10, 10.3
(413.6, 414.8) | 0.08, 10.5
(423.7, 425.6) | 0.07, 10.6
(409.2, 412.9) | 0.02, 11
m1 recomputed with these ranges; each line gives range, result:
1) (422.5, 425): 9.801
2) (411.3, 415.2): 8.886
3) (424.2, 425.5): 10.53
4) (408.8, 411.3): 10.49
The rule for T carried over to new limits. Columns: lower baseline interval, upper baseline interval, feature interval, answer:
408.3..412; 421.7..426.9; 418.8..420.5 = 0.11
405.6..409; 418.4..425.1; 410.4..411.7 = 0.02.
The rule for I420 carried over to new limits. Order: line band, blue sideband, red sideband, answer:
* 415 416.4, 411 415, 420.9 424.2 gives 0.04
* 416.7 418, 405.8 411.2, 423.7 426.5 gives 0.06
